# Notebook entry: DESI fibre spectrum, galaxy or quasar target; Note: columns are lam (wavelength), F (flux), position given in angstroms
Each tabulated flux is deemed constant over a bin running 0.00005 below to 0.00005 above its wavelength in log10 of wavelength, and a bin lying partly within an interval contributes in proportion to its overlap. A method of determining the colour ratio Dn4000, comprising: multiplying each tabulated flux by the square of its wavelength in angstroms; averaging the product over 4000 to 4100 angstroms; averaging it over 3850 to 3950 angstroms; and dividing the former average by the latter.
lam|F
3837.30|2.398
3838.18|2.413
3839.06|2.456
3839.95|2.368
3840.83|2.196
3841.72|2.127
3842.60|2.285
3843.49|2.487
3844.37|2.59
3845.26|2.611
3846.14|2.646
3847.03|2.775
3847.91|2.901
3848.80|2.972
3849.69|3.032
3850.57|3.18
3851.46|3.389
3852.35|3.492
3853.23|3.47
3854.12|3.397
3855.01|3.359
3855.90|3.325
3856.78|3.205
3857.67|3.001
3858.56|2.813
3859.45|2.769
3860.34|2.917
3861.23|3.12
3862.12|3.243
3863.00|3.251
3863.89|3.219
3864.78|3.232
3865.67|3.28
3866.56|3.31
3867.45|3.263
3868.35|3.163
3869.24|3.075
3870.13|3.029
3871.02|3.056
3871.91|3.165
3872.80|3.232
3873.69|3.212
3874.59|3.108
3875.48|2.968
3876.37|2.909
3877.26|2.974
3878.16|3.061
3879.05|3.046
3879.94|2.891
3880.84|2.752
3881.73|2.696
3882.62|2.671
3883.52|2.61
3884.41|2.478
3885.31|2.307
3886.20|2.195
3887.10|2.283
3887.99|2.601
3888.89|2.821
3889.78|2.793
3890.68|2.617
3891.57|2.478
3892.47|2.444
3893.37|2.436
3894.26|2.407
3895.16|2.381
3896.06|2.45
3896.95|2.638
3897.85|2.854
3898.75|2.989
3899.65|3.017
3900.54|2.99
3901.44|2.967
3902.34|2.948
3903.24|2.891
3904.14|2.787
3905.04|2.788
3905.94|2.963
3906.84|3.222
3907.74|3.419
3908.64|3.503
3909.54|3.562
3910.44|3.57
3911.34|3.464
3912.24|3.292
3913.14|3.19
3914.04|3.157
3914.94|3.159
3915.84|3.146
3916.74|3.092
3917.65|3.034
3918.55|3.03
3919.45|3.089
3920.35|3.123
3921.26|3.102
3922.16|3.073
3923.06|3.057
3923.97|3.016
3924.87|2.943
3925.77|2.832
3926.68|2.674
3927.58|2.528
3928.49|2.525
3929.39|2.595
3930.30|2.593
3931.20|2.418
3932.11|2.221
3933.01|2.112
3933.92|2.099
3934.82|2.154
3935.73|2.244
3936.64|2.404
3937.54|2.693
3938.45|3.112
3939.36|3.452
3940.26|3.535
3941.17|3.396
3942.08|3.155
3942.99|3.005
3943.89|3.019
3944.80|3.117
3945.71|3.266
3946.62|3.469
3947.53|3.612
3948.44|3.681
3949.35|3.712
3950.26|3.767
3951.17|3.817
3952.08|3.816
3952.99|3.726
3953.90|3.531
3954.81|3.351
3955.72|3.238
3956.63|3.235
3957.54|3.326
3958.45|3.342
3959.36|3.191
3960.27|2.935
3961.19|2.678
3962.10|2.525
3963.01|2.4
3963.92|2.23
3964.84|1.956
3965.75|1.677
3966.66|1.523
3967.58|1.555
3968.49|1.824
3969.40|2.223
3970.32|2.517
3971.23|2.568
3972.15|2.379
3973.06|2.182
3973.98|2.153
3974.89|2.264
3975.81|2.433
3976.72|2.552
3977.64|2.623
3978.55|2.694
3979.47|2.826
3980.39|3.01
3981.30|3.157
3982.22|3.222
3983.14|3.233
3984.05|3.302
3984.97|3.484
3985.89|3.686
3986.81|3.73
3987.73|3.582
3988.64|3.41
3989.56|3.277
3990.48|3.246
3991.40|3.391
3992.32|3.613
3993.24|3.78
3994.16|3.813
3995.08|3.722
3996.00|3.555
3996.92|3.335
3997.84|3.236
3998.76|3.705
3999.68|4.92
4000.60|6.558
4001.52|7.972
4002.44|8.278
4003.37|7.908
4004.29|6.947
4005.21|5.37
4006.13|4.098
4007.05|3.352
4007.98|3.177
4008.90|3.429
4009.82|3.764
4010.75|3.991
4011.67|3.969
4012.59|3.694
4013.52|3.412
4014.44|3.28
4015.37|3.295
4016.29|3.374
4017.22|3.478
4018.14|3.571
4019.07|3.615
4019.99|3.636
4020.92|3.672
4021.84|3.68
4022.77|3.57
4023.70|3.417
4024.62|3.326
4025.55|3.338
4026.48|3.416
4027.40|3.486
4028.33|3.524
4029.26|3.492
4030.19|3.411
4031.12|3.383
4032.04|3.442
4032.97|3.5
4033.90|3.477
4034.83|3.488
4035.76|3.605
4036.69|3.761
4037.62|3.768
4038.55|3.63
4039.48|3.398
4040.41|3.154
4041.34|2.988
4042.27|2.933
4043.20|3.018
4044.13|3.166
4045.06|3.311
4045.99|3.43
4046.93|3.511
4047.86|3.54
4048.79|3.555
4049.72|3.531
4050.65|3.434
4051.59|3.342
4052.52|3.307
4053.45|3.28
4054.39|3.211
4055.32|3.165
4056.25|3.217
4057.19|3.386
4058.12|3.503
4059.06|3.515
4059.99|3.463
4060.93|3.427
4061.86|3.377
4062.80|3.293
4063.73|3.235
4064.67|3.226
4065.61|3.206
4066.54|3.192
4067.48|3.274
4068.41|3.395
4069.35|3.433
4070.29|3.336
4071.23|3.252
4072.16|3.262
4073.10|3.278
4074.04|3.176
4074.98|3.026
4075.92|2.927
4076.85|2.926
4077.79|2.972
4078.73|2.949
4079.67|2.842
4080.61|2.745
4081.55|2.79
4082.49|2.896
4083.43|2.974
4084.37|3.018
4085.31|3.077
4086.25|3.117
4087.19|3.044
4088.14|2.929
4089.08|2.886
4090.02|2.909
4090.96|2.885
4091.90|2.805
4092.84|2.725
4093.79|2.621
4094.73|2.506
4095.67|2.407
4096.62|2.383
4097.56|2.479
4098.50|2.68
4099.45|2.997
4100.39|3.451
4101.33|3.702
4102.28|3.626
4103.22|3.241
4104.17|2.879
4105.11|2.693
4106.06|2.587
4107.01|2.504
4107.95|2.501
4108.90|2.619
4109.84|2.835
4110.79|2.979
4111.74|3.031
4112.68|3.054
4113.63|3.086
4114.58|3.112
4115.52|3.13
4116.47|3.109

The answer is 1.26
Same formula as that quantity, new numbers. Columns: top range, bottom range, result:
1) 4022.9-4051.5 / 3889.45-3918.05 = 1.23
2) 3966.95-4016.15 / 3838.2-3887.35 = 1.33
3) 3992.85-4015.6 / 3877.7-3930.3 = 1.65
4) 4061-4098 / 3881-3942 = 1.15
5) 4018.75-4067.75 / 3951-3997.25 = 1.19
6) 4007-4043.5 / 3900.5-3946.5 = 1.24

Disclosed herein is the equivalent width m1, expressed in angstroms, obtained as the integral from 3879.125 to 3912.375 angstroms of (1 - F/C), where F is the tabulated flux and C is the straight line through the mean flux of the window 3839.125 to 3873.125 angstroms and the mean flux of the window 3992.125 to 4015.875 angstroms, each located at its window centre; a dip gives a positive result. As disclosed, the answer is 5.7 angstroms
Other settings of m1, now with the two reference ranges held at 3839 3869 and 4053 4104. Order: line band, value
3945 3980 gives 2.5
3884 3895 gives 1.9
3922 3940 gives 2.2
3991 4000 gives -1.9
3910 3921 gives -0.7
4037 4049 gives -1.1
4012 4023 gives -1.7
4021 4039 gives -2.7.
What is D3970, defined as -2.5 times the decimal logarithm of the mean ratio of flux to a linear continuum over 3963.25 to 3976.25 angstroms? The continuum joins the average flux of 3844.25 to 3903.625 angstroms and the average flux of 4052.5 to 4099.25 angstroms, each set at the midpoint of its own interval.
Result 0.376 mag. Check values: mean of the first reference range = 2.92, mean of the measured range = 2.11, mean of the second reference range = 3.05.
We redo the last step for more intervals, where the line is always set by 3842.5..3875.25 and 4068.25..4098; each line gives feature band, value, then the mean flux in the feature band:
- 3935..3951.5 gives -0.07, 3.22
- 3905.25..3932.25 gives 0.00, 3.03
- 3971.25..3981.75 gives 0.17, 2.57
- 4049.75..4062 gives -0.14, 3.36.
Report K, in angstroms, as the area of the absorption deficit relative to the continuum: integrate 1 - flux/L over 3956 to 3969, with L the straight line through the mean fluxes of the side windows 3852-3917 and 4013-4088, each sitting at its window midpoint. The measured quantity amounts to 2.77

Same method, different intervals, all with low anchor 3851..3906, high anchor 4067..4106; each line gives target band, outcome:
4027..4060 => -4.7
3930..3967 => -0.1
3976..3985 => -0.1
